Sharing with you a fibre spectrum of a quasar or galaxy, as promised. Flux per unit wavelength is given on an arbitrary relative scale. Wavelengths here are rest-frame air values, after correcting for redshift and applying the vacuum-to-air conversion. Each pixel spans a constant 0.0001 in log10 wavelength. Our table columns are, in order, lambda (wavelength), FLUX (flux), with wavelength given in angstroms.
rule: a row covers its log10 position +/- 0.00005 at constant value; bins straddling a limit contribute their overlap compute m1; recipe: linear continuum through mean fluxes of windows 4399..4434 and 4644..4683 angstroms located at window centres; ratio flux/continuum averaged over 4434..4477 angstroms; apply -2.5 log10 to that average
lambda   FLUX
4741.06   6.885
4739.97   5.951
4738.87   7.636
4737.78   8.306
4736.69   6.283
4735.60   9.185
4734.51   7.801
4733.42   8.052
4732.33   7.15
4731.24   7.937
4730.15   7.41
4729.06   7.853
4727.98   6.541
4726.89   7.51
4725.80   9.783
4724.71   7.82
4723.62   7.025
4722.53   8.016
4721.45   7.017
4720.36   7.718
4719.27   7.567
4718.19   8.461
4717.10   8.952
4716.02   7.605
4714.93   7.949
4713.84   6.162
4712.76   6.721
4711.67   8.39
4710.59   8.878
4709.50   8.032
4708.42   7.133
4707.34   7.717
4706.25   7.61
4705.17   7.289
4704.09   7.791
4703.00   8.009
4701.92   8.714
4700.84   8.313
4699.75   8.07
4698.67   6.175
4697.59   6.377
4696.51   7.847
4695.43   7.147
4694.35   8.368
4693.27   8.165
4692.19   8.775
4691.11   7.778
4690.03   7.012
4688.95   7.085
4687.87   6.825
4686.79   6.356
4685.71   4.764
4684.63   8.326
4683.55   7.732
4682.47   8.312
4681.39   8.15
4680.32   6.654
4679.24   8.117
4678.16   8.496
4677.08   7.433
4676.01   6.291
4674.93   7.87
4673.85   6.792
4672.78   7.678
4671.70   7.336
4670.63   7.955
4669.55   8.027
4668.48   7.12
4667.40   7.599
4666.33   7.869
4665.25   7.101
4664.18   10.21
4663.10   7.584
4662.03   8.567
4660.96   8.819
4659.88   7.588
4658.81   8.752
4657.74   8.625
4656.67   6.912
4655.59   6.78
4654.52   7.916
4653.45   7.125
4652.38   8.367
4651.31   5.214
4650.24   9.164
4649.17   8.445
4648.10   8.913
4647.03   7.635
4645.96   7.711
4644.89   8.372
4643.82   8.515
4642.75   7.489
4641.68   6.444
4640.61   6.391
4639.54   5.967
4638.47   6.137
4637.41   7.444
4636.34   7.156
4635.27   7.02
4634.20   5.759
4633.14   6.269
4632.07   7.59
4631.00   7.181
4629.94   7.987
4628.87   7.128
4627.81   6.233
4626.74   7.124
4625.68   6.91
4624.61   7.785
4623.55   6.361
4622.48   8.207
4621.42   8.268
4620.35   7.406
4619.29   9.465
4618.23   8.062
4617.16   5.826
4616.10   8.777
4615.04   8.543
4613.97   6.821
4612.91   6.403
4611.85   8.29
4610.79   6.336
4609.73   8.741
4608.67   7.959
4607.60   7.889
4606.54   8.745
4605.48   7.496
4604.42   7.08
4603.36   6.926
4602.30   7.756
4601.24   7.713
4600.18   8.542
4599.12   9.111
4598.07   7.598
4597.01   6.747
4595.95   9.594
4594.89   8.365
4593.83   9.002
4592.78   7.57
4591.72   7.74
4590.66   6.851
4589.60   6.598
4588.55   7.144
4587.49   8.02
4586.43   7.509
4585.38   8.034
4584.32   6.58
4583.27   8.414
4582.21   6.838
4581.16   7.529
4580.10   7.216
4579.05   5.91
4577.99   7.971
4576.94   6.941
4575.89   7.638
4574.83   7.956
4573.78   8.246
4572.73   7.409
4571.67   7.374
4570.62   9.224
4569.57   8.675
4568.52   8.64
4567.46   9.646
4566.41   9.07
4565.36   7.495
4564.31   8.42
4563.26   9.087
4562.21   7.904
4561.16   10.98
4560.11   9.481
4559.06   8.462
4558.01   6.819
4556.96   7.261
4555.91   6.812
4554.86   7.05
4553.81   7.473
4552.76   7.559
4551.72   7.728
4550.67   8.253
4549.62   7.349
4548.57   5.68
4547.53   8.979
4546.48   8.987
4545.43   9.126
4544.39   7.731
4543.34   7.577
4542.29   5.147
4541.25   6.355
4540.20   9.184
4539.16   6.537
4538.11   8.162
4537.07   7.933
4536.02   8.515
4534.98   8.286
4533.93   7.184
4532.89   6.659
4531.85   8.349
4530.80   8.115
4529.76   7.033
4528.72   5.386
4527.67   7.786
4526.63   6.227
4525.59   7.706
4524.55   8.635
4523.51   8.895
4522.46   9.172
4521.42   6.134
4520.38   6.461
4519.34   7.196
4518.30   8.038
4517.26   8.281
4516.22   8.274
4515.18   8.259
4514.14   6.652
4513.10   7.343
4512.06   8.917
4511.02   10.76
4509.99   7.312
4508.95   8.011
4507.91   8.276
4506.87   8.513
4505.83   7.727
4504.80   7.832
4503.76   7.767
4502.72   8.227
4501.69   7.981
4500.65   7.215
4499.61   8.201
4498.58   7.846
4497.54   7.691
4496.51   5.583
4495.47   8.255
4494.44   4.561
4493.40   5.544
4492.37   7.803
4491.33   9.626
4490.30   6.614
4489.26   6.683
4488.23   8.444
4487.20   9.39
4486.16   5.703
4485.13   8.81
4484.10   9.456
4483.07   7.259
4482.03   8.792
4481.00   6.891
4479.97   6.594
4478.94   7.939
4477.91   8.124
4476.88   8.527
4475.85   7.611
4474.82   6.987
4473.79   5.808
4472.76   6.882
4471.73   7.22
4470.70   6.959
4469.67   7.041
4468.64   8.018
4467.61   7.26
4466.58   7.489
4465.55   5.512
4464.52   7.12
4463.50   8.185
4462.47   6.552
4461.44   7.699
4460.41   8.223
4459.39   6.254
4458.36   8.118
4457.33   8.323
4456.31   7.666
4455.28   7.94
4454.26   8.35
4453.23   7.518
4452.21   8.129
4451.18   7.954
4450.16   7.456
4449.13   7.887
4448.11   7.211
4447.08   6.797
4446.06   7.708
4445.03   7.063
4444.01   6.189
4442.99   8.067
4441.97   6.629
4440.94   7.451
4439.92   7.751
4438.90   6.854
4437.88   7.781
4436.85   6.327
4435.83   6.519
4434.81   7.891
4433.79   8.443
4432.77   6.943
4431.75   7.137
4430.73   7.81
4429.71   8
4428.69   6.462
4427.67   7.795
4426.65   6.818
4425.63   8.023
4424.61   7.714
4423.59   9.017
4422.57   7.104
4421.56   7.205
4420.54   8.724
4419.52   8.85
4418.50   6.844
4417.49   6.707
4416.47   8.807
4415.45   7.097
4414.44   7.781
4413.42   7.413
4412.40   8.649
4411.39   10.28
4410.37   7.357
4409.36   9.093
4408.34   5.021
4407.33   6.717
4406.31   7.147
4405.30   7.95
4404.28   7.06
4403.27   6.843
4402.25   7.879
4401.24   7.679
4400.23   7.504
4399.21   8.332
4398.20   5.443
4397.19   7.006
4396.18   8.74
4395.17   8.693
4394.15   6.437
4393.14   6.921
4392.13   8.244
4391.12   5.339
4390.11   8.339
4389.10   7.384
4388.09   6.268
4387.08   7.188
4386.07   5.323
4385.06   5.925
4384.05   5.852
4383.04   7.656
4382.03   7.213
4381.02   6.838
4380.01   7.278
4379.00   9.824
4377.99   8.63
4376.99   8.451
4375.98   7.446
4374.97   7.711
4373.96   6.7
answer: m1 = 0.05 mag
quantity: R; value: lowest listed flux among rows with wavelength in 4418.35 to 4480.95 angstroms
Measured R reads 5.512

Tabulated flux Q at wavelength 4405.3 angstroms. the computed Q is 7.95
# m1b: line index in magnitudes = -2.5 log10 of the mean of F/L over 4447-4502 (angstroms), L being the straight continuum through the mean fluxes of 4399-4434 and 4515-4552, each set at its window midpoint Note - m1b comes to 0.02 mag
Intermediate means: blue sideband 7.65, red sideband 7.64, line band 7.48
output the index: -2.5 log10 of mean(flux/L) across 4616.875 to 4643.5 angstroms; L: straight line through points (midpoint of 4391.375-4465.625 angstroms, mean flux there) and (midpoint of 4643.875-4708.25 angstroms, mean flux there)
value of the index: 0.08 mag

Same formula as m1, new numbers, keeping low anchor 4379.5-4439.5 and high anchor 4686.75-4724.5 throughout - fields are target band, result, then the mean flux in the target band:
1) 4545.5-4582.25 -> -0.063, 7.97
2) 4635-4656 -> 0.025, 7.42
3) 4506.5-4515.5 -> -0.103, 8.22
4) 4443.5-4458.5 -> -0.027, 7.61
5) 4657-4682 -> -0.032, 7.85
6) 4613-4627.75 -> 0.000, 7.57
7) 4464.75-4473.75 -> 0.069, 6.98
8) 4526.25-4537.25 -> 0.013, 7.4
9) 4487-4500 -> 0.016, 7.35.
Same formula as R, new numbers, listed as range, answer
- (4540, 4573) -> 5.147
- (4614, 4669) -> 5.214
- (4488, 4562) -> 4.561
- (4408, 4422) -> 5.021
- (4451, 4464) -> 6.254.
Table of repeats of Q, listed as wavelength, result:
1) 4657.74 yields 8.625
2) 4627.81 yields 6.233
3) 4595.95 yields 9.594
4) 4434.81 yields 7.891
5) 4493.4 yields 5.544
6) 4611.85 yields 8.29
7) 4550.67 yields 8.253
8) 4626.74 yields 7.124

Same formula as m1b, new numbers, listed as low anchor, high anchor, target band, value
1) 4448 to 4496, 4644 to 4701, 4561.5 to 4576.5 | -0.11 mag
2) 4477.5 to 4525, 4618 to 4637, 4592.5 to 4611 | -0.08 mag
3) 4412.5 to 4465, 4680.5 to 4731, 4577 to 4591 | 0.05 mag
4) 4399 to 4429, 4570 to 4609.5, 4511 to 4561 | 0.00 mag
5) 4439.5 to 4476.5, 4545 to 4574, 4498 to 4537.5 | 0.00 mag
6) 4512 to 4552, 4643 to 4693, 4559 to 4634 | -0.02 mag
